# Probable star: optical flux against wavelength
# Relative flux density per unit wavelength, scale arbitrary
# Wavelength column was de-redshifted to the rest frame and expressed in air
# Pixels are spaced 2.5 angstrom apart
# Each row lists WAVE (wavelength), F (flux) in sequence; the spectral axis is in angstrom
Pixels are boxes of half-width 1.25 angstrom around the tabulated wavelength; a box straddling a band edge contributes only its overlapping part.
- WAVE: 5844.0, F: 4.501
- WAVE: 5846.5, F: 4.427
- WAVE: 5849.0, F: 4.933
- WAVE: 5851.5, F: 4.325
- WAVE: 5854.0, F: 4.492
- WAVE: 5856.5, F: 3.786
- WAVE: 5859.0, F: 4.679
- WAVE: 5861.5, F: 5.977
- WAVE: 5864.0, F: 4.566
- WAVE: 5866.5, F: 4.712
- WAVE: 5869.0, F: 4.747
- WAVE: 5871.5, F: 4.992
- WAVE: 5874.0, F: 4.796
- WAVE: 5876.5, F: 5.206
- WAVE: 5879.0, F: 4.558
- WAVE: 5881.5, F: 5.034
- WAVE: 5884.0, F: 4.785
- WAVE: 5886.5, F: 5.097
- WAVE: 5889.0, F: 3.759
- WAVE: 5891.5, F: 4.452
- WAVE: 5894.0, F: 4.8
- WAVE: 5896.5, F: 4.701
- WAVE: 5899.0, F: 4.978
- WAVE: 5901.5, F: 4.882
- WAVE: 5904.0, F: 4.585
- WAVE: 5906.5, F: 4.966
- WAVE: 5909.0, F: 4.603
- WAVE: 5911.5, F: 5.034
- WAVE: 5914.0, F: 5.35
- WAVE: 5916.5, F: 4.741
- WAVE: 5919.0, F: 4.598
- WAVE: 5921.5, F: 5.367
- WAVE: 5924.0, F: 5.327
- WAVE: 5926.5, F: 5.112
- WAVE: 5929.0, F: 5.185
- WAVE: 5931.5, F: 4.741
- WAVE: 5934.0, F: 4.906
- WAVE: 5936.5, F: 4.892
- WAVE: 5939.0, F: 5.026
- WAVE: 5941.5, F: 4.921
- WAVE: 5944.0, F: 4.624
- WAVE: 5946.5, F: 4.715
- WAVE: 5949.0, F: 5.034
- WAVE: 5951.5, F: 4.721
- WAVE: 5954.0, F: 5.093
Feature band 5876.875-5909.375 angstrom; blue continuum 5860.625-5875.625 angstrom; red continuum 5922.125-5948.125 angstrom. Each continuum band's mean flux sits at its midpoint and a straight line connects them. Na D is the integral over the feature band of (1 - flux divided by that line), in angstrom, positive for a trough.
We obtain 1.5 angstrom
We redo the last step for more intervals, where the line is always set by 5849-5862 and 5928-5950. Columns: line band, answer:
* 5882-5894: 0.3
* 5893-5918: -0.5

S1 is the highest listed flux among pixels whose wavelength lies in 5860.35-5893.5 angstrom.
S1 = 5.977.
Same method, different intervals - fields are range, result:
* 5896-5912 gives 5.034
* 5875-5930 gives 5.367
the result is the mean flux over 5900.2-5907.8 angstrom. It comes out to 4.81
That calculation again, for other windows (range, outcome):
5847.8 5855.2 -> 4.58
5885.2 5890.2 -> 4.44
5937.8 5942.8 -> 4.97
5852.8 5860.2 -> 4.32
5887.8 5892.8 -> 4.12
